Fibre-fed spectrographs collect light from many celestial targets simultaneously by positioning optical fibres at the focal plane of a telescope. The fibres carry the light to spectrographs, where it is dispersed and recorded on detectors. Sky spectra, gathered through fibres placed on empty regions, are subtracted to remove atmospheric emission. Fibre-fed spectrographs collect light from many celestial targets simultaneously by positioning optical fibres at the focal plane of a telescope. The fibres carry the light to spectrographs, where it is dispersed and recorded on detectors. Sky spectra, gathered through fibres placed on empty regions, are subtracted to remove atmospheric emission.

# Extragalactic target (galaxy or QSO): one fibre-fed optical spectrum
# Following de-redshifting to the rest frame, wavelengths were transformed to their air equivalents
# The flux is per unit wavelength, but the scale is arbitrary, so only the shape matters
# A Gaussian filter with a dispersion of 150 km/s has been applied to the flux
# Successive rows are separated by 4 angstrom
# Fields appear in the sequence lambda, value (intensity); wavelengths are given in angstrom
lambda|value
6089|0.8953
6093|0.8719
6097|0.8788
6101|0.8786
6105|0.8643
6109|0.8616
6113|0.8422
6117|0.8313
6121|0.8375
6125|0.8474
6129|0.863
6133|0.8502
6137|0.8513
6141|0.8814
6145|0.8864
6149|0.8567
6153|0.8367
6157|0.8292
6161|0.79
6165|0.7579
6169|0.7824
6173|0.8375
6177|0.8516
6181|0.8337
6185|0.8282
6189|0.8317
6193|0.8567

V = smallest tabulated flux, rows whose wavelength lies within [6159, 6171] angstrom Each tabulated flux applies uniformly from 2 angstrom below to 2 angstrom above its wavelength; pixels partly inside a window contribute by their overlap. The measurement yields 0.7579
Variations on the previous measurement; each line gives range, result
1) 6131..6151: 0.8502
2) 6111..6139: 0.8313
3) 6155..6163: 0.79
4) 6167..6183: 0.7824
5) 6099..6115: 0.8422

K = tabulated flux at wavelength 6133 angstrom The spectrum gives 0.8502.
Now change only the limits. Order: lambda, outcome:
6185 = 0.8282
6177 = 0.8516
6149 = 0.8567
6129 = 0.863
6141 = 0.8814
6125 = 0.8474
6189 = 0.8317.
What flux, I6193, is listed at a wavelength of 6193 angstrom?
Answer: 0.8567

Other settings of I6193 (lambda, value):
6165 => 0.7579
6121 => 0.8375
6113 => 0.8422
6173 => 0.8375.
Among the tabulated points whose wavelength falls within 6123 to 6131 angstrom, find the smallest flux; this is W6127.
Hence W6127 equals 0.8474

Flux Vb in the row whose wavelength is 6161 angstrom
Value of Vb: 0.79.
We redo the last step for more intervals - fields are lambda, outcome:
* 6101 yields 0.8786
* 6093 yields 0.8719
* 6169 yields 0.7824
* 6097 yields 0.8788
